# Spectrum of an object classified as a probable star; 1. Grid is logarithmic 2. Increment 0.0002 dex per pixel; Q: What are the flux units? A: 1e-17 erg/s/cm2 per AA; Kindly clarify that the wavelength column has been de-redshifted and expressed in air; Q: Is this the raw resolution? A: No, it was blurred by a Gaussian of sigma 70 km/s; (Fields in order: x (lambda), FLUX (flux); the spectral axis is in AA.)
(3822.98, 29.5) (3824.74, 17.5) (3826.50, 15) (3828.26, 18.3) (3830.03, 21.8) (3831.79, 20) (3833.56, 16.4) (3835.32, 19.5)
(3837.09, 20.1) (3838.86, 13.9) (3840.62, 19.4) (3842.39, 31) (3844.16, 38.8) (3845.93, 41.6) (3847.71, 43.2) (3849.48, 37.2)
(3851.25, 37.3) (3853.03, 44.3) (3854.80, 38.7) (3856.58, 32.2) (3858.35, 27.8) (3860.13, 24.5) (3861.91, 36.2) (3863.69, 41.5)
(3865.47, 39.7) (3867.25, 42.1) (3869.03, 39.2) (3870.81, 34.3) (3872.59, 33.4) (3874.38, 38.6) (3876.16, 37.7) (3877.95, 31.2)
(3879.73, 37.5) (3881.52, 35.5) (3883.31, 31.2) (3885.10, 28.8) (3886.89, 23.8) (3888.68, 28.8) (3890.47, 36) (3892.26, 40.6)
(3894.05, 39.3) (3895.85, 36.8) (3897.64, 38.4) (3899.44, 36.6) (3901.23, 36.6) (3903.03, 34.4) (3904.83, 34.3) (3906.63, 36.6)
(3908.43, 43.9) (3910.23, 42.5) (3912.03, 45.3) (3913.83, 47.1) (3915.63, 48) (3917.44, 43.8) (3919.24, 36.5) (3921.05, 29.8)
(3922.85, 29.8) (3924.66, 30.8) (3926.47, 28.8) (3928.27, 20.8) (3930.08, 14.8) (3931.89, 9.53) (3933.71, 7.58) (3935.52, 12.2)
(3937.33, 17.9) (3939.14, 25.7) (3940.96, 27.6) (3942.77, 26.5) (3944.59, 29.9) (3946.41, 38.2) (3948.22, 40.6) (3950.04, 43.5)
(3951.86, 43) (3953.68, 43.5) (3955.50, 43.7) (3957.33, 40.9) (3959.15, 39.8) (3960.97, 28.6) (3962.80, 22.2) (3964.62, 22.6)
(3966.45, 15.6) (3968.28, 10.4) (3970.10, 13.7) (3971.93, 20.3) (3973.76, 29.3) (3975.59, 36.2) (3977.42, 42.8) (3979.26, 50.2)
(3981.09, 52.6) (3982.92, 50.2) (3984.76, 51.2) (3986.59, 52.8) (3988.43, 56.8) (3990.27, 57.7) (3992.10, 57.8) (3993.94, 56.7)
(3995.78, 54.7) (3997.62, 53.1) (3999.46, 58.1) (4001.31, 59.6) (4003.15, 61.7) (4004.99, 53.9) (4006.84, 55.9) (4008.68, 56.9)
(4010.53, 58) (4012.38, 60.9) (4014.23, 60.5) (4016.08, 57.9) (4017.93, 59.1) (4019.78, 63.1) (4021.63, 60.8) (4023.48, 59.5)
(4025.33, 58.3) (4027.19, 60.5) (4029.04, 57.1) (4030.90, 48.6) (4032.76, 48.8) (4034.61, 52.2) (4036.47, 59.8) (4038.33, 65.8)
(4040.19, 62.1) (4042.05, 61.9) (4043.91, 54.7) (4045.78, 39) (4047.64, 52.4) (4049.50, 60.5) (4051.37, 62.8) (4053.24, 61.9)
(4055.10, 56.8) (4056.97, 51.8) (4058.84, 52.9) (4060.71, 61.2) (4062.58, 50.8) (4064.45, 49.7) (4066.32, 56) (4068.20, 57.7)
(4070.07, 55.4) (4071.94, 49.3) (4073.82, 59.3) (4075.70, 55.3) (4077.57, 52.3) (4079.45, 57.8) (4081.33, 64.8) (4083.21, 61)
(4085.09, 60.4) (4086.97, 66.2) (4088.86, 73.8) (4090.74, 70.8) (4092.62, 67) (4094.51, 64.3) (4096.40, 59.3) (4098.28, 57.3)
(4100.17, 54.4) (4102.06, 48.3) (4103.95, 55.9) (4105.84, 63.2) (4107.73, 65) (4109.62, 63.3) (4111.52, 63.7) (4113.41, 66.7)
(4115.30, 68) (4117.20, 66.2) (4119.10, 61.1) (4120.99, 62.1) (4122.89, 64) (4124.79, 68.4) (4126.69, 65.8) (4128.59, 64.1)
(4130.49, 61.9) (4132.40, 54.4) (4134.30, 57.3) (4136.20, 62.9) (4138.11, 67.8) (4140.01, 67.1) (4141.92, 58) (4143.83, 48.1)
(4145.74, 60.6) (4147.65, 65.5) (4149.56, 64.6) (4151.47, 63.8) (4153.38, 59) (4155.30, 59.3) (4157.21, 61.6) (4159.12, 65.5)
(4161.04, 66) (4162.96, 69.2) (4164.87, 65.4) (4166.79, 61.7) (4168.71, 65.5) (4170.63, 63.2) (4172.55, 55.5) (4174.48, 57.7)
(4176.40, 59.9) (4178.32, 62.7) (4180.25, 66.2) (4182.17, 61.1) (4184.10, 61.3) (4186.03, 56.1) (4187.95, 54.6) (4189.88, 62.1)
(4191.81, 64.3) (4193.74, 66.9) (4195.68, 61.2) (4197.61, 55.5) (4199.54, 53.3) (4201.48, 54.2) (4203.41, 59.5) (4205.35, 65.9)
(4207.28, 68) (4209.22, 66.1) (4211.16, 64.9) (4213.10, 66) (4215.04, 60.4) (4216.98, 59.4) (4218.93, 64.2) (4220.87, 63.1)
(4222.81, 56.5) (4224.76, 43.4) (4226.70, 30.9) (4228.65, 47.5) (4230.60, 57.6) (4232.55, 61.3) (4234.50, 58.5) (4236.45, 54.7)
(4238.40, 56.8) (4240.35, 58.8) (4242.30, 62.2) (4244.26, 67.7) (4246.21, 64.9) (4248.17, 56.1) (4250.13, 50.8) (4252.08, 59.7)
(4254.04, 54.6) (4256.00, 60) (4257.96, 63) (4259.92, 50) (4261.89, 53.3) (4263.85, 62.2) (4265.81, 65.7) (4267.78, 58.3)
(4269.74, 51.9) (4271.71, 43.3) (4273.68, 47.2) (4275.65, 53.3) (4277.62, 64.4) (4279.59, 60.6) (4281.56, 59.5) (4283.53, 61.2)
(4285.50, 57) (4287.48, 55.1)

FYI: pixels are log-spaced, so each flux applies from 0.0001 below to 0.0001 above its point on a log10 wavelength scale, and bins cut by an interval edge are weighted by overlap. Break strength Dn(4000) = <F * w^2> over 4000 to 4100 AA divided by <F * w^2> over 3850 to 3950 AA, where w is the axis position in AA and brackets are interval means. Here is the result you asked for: 1.88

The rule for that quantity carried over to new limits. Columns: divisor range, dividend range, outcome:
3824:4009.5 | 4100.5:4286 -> 1.93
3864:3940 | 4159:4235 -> 2.10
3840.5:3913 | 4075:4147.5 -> 1.92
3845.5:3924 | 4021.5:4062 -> 1.66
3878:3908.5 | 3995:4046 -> 1.76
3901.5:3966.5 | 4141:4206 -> 2.14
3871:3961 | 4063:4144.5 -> 1.99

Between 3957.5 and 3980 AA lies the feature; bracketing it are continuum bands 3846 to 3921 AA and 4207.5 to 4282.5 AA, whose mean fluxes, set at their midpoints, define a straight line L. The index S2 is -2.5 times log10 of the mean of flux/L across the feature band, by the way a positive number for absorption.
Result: 0.44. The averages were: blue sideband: 37.1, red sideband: 57.4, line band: 27.9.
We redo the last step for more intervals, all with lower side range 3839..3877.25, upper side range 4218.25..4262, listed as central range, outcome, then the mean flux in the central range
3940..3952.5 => 0.14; 35.4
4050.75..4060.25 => -0.23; 57.2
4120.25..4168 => -0.22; 62.6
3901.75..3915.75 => -0.07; 41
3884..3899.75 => 0.10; 34.2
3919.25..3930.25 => 0.39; 27.4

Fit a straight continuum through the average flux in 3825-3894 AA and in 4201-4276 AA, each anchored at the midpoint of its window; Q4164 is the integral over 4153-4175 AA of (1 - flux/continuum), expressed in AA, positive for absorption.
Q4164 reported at -4.3 AA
